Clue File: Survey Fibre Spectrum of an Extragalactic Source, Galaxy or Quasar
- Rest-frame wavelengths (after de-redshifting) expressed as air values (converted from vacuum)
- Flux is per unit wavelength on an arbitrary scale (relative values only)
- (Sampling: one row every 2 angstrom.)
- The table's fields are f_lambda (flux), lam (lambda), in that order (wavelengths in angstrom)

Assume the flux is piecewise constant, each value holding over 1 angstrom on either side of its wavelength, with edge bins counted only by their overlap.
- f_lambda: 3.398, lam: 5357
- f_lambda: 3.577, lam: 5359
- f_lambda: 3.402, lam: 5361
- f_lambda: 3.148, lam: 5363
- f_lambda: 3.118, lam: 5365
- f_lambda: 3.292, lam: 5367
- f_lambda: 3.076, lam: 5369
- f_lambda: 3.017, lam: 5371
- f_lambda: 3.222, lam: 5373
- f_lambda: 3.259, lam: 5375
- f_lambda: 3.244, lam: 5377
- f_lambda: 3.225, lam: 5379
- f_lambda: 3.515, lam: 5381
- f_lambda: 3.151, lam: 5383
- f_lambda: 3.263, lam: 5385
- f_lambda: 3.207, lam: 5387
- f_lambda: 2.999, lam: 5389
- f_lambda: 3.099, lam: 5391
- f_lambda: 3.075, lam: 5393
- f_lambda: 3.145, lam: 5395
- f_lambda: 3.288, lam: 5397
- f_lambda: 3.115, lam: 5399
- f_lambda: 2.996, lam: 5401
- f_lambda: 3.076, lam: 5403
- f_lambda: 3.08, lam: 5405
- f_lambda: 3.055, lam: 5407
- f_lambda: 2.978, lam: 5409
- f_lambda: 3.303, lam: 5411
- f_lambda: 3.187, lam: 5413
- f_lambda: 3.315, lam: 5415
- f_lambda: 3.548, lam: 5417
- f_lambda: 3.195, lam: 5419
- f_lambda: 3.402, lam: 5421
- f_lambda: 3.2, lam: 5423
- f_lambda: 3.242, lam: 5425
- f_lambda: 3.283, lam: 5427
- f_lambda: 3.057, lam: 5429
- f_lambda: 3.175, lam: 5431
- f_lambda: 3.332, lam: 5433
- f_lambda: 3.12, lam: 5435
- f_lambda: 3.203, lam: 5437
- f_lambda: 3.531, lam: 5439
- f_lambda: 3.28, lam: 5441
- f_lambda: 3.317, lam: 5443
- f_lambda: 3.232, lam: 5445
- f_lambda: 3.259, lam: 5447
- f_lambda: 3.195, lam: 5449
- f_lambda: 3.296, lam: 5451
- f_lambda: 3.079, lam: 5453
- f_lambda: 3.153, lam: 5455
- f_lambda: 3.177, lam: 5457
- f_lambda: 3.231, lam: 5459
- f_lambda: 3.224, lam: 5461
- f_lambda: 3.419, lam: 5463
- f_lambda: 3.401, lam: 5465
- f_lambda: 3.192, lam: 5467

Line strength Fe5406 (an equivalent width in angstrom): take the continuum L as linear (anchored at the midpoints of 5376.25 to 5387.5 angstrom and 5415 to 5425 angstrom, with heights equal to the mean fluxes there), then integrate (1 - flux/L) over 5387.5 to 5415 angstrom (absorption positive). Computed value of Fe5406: 1.51 angstrom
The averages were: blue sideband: 3.27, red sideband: 3.32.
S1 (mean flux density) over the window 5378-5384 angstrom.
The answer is 3.3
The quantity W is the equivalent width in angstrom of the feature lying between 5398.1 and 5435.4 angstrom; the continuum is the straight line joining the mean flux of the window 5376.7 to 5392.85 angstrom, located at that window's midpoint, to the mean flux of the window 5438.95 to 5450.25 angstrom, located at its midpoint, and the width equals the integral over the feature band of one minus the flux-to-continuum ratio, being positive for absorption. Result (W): 0.60 angstrom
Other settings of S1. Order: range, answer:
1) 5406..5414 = 3.13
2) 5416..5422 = 3.38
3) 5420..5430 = 3.24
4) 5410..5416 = 3.27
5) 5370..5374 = 3.12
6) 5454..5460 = 3.19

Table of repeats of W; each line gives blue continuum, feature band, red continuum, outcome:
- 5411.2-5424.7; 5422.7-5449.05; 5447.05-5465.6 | 0.2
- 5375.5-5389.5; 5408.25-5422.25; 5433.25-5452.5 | -0.1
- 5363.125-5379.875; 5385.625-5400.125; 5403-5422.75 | 0.3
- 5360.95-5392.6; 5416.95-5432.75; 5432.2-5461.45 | -0.1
